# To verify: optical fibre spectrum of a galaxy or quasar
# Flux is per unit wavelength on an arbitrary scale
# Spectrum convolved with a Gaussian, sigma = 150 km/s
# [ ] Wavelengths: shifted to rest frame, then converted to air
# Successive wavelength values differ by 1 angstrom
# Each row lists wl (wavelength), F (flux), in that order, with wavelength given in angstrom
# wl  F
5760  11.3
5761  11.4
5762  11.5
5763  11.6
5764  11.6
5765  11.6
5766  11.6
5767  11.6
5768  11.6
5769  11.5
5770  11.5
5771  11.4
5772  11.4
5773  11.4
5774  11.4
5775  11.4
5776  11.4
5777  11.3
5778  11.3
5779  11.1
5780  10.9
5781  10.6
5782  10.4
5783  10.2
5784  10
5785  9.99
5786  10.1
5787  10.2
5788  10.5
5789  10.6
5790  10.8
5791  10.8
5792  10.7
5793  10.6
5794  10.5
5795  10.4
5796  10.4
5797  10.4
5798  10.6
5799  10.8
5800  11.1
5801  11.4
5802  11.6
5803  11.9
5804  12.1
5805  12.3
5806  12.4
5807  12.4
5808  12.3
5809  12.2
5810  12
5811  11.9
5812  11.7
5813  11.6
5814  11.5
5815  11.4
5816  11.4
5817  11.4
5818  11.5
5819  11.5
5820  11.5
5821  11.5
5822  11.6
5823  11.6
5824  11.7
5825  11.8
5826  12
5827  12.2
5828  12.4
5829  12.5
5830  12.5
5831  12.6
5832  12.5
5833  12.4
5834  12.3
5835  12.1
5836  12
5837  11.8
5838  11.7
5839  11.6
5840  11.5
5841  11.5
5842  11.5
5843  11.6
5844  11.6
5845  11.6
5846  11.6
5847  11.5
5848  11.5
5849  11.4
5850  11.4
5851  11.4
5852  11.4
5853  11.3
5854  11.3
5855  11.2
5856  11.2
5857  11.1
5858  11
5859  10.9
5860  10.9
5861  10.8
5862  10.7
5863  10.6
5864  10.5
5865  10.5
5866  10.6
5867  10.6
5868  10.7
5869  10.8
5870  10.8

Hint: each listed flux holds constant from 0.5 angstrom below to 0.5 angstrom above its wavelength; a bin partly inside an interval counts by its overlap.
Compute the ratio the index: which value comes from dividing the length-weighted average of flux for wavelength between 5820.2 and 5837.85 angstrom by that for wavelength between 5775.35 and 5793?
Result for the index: 1.13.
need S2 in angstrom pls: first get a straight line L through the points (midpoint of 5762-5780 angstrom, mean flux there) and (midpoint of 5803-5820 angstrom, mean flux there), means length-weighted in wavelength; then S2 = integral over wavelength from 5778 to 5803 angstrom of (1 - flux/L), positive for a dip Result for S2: 2.1 angstrom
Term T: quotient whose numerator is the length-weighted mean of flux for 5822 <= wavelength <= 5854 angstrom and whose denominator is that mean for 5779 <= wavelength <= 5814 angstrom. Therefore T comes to 1.07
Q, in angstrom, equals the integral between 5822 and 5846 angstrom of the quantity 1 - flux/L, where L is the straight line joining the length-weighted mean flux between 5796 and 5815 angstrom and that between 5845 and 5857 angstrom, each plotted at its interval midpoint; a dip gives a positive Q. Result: -1.0 angstrom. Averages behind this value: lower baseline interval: 11.6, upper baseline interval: 11.4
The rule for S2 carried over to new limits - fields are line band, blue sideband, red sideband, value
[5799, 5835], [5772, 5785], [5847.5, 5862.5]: -2.7 angstrom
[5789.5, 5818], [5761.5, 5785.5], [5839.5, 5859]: -0.3 angstrom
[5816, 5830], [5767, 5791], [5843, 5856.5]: -0.7 angstrom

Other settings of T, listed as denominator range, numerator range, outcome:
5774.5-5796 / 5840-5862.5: 1.06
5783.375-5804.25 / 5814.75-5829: 1.09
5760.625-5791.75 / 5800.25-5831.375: 1.07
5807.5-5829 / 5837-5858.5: 0.97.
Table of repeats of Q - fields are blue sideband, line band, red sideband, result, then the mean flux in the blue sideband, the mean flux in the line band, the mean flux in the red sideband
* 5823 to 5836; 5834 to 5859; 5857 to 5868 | -0.1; 12.2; 11.5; 10.7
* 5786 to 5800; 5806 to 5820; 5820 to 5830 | -0.4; 10.6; 11.8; 11.9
